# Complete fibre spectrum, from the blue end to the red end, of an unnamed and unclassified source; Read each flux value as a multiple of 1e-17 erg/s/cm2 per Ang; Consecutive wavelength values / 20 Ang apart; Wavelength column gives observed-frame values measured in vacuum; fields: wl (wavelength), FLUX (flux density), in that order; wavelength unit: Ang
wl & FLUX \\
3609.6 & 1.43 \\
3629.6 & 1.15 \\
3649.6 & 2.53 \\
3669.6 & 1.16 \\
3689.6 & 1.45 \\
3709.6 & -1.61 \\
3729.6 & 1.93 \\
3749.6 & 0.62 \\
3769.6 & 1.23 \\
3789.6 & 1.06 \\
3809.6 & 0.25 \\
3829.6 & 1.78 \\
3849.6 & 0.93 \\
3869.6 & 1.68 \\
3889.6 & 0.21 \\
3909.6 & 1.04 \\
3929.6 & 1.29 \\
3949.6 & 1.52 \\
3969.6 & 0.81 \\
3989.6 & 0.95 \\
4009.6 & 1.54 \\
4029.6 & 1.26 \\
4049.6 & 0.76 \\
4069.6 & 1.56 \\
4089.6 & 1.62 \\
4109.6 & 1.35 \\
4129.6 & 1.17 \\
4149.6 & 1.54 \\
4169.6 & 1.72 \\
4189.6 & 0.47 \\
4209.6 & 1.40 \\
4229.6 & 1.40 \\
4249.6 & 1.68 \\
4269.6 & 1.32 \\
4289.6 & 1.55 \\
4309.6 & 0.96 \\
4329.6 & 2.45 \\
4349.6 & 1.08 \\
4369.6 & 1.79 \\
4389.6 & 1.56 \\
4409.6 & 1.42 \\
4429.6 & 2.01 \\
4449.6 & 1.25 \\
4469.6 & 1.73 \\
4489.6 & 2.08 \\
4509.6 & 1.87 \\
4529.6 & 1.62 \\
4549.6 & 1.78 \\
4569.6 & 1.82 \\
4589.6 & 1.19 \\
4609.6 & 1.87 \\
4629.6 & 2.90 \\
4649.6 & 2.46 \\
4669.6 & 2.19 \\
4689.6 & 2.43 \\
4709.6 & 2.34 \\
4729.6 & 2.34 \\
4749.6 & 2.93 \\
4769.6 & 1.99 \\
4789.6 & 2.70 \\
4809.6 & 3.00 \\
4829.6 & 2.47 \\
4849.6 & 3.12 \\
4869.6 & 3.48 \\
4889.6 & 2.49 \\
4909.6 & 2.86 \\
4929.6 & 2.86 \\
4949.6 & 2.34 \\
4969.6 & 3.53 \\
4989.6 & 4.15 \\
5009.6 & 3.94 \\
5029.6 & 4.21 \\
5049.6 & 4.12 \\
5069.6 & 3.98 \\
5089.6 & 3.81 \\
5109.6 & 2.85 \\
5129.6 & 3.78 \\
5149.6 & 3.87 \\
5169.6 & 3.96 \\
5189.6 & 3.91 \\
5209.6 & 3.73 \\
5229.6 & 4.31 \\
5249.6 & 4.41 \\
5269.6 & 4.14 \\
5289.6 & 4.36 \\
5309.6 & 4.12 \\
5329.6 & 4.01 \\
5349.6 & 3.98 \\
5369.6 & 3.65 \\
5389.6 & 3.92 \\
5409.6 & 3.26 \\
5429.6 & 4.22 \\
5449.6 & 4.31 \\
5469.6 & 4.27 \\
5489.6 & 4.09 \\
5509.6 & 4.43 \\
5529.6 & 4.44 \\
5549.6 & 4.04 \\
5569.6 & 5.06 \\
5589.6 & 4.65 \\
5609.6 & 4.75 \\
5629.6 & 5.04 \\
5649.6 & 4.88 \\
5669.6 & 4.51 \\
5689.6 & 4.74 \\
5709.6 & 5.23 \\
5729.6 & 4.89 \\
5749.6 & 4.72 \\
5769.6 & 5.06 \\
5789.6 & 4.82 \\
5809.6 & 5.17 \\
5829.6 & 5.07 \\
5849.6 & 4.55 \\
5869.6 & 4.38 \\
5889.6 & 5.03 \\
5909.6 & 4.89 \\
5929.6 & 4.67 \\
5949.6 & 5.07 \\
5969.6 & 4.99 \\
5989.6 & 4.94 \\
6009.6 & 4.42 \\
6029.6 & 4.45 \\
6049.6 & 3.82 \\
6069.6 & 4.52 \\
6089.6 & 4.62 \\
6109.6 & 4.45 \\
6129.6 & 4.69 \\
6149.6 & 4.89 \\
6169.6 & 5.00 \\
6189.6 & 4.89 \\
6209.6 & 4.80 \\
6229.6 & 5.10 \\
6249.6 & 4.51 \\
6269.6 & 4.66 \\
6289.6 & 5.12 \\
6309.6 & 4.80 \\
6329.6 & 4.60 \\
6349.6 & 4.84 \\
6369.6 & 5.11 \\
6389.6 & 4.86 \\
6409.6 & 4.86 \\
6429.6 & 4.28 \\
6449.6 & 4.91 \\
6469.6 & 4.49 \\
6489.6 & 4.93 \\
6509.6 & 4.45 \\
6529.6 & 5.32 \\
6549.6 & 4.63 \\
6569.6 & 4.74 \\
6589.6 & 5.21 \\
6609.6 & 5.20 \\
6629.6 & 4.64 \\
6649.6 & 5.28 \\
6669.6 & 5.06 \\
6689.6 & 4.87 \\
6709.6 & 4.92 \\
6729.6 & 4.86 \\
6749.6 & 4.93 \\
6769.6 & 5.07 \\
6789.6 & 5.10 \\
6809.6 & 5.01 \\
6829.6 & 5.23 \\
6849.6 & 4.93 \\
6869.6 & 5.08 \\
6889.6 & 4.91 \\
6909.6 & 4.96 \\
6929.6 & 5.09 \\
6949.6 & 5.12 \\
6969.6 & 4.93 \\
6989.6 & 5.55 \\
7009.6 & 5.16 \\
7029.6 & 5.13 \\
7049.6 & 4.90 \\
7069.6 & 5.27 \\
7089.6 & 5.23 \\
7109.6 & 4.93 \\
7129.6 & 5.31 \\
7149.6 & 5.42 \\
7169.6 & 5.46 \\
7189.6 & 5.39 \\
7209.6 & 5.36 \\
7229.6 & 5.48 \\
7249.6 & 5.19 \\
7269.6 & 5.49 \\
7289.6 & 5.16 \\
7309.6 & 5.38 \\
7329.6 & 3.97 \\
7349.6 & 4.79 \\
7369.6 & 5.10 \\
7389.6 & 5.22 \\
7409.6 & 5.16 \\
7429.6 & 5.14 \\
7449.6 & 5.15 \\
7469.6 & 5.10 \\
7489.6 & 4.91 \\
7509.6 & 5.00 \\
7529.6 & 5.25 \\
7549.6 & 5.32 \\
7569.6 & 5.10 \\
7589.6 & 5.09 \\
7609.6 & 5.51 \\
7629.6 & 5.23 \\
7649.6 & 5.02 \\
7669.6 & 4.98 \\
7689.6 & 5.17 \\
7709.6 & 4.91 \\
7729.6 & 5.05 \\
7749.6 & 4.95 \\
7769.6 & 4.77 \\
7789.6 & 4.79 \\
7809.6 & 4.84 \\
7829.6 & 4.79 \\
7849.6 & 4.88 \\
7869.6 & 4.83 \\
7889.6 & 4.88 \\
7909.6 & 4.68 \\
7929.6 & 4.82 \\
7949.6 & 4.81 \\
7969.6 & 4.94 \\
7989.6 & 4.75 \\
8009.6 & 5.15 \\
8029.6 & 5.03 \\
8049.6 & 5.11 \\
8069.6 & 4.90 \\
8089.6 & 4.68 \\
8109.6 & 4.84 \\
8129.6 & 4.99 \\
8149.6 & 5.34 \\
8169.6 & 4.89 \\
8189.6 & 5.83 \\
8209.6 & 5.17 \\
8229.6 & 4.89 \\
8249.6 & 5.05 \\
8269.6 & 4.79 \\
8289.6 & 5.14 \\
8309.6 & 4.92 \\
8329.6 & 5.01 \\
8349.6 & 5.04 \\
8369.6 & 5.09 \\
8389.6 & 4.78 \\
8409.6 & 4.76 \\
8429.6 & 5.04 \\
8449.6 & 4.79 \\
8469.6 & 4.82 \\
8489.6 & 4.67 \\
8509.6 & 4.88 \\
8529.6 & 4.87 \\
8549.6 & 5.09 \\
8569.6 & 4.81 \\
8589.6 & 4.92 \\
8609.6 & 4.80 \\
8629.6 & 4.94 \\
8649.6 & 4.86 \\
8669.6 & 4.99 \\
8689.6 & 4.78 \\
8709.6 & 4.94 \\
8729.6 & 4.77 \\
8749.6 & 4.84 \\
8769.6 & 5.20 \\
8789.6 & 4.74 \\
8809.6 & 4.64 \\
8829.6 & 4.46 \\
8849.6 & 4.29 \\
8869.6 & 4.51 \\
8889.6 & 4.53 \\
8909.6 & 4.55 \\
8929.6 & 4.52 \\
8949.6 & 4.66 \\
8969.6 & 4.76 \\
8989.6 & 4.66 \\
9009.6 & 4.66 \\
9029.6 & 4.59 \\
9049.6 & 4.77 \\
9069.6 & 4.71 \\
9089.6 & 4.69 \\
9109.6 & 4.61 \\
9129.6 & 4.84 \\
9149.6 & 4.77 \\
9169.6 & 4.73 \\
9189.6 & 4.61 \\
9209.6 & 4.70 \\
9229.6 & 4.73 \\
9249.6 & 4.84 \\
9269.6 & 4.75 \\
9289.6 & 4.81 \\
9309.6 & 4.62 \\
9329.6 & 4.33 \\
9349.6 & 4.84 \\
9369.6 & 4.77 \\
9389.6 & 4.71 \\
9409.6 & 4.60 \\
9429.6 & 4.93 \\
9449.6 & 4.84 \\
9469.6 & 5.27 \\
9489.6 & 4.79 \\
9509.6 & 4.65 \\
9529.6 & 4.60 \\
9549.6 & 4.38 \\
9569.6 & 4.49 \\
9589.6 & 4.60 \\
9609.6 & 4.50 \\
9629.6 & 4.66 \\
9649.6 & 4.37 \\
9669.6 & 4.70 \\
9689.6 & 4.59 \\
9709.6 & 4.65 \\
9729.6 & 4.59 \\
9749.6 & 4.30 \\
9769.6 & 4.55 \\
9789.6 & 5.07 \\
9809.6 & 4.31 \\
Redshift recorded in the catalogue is 0.24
